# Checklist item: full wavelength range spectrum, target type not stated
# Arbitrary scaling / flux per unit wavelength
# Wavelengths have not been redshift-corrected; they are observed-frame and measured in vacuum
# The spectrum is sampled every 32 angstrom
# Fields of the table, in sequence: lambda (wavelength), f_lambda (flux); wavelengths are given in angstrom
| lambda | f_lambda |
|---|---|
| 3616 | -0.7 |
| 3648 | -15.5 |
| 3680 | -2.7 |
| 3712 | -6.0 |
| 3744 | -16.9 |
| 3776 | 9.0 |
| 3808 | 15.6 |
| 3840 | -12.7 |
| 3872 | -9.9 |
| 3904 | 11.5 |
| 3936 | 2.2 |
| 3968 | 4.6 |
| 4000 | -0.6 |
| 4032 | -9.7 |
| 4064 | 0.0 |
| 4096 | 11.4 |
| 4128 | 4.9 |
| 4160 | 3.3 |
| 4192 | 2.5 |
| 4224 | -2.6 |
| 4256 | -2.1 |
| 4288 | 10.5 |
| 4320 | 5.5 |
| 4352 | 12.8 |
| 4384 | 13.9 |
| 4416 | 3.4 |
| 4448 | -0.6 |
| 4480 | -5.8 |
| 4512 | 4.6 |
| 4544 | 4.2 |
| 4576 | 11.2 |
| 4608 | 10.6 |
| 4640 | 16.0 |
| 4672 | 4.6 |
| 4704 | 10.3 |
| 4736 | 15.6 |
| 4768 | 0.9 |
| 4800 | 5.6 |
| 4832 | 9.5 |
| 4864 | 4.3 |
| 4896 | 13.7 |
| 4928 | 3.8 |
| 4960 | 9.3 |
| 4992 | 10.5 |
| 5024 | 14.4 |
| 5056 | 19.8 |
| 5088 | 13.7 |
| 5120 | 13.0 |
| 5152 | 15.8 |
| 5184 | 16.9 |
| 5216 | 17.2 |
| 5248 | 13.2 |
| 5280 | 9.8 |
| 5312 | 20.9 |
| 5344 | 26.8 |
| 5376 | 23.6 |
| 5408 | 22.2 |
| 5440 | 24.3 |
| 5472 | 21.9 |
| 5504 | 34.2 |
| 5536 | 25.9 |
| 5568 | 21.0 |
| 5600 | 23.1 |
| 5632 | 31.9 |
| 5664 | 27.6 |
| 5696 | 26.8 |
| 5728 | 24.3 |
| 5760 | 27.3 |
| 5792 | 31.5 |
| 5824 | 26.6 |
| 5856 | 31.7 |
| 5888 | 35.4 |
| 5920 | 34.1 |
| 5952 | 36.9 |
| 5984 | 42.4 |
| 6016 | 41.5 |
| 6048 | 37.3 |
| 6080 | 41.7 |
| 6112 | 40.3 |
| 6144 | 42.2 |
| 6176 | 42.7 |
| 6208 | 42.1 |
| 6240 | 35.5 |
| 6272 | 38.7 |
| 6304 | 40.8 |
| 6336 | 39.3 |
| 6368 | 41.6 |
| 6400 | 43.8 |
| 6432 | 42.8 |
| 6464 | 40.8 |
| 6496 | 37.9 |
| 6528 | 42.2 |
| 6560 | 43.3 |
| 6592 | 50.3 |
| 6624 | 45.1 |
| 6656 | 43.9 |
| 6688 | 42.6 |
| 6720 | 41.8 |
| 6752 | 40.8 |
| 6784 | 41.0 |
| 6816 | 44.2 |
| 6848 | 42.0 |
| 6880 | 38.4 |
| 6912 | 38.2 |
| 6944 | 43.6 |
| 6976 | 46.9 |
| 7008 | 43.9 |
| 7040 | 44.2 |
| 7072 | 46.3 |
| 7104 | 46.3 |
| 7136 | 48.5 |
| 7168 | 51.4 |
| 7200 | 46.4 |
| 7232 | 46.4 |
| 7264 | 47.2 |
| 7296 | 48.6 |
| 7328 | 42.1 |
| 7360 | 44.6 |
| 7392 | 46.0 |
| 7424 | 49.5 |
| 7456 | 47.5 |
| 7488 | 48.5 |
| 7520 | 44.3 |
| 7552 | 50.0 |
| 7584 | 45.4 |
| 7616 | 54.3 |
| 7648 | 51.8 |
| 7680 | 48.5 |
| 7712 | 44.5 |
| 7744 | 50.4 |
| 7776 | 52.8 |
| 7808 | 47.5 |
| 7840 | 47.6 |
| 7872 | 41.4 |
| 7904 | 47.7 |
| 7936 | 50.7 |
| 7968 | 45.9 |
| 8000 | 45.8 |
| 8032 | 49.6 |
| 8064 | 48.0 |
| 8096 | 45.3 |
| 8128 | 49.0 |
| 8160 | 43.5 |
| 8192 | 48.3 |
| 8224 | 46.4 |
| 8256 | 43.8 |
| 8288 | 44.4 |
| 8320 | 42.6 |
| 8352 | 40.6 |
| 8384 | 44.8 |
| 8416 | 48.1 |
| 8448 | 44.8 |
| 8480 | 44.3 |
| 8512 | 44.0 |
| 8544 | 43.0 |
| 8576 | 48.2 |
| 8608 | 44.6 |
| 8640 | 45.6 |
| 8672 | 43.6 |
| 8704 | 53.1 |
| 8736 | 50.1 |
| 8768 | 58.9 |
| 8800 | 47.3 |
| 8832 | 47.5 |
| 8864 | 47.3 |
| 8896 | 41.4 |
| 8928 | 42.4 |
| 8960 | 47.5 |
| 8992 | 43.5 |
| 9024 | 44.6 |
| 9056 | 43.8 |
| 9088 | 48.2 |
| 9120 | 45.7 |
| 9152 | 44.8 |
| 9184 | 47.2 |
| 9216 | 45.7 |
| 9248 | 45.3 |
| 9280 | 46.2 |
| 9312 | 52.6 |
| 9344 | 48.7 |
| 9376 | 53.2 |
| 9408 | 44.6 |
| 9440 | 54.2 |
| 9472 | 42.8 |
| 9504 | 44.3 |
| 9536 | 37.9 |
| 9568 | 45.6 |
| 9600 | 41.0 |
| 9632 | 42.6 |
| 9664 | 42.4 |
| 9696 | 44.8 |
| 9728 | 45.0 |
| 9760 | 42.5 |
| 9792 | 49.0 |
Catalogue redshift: 0.33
